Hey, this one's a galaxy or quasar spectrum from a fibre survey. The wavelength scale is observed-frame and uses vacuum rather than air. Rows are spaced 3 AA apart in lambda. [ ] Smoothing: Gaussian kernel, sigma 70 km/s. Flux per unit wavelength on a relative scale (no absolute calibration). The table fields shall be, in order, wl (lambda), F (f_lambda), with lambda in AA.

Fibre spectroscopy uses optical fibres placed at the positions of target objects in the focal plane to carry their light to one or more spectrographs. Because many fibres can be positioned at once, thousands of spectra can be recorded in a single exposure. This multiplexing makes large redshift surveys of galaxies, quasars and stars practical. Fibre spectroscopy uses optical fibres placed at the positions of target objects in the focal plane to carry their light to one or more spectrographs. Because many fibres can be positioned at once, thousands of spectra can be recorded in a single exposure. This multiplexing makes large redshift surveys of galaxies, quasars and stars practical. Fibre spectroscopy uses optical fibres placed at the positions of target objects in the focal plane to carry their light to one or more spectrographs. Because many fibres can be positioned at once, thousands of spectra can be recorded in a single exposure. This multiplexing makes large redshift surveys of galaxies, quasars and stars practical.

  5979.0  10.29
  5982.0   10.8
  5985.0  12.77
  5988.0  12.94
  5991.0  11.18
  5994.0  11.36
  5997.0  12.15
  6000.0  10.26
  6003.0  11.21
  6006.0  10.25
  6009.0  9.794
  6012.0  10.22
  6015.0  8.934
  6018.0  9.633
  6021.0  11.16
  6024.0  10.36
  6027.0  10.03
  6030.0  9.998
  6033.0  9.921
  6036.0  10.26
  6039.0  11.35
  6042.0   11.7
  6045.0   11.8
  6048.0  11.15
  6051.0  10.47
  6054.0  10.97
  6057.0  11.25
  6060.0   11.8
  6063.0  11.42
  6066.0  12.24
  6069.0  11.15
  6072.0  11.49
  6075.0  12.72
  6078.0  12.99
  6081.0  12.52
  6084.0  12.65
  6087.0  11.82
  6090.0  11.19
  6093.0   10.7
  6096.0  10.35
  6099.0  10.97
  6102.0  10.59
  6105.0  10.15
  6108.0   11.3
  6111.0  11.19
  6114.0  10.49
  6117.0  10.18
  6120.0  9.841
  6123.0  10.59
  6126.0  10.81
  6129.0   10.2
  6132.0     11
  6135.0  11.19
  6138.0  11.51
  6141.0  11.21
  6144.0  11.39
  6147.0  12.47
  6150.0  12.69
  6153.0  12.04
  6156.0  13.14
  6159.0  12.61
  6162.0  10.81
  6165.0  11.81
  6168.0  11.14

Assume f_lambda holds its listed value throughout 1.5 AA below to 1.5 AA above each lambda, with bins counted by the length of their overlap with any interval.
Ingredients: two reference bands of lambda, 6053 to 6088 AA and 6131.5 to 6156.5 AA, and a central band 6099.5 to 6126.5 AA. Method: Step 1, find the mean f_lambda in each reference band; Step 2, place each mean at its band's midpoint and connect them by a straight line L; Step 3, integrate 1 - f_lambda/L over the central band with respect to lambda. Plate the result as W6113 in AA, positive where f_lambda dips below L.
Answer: 2.95 AA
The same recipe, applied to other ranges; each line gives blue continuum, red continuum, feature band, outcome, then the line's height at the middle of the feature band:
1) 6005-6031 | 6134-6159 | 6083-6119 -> 1.2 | 11.3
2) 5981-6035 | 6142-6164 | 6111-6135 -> 2.6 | 11.8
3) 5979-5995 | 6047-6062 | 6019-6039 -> 1.7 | 11.3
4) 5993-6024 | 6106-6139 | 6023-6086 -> -4.6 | 10.6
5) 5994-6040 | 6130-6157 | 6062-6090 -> -2.6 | 11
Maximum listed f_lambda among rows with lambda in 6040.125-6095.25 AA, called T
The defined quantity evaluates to 12.99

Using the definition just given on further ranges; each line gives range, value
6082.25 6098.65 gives 12.65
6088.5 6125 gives 11.3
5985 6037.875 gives 12.94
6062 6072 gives 12.24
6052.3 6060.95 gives 11.8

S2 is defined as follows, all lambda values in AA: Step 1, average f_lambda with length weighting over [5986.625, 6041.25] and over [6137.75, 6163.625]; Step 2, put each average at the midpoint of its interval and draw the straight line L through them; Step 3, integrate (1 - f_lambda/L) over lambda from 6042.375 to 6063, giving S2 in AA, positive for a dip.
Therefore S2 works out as -0.49 AA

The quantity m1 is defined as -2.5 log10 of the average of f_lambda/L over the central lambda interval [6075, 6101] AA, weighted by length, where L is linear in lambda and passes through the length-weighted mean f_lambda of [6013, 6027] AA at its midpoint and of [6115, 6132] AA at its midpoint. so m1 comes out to -0.14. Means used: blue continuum 10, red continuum 10.4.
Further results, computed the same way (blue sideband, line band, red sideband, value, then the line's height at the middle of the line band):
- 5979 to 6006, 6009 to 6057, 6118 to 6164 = 0.09 mag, 11.4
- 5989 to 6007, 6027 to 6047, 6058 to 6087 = 0.08 mag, 11.6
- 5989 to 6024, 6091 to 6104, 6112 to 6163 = 0.04 mag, 11.1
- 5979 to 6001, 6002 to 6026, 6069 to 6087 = 0.16 mag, 11.8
